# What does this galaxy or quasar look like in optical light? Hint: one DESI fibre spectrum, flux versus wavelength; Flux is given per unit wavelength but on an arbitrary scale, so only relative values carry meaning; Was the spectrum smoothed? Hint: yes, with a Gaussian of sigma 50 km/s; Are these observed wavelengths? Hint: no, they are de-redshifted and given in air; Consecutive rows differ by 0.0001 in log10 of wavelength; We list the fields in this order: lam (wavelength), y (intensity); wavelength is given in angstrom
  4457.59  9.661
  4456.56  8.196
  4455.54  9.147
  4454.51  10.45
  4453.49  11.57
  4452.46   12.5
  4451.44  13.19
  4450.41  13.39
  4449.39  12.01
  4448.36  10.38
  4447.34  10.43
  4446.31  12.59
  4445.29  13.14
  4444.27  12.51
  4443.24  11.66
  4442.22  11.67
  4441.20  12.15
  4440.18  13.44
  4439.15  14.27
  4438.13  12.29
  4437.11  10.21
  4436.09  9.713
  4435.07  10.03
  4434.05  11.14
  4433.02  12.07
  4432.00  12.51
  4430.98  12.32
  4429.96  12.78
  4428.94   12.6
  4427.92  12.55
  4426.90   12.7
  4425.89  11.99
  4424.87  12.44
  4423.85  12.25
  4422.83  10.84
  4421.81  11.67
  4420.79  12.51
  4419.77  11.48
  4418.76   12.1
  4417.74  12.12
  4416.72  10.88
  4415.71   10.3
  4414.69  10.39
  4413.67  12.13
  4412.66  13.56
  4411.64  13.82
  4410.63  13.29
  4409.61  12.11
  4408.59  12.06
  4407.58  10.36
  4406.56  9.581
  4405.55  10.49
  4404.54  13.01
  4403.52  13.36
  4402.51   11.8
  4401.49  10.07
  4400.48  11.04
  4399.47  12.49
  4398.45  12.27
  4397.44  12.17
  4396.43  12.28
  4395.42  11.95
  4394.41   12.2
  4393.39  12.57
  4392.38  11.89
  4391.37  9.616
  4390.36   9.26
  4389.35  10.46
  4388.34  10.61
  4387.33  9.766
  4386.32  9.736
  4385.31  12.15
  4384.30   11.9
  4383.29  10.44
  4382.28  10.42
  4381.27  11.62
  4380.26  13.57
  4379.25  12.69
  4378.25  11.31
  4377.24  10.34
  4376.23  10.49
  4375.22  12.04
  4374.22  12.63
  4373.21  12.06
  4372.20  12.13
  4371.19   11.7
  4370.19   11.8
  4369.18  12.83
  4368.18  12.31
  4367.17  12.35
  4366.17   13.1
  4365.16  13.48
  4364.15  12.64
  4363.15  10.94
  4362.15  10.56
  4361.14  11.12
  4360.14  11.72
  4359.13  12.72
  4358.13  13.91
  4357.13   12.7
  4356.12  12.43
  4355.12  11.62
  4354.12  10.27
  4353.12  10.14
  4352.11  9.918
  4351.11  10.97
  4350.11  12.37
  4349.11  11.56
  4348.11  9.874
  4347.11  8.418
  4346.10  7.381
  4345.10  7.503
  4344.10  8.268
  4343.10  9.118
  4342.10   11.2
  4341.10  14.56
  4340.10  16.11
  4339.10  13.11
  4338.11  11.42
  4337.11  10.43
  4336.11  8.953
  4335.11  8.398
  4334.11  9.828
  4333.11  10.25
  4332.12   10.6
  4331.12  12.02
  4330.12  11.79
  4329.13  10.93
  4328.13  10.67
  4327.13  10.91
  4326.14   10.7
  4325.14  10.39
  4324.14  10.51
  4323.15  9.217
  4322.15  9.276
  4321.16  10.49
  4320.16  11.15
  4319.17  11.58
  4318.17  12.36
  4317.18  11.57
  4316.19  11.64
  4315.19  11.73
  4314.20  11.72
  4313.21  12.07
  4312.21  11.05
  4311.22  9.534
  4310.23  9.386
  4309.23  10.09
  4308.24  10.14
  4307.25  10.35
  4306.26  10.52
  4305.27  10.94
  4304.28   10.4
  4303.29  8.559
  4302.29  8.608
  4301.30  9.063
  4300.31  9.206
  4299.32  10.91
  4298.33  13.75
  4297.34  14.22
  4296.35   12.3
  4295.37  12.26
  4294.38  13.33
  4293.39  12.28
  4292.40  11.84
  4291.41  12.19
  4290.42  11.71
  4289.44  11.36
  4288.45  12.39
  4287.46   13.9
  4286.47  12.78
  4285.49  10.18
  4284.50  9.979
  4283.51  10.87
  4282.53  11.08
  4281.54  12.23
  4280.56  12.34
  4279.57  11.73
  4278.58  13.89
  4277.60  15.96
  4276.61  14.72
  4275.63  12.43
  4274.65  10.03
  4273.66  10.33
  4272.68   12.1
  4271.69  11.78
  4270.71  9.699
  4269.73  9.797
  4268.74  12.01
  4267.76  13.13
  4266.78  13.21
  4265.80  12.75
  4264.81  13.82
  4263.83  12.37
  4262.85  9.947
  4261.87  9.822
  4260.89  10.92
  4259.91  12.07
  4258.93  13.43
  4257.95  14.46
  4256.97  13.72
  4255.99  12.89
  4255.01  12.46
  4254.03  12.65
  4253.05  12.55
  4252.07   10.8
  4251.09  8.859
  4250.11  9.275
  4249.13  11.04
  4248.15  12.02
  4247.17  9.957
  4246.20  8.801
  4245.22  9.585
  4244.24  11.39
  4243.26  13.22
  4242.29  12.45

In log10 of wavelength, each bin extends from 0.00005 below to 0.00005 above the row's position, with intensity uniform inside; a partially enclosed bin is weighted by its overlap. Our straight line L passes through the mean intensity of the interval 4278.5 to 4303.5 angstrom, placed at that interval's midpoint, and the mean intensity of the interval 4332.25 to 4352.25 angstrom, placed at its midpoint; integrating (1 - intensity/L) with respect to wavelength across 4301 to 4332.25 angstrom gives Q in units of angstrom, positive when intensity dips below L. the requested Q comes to 1.2 angstrom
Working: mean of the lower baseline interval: 11.6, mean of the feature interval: 10.6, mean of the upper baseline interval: 10.5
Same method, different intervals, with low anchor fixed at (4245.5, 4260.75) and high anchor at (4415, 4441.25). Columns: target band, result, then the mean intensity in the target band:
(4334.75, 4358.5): 1.8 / 10.9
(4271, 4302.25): -0.8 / 12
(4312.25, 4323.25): 0.5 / 11.2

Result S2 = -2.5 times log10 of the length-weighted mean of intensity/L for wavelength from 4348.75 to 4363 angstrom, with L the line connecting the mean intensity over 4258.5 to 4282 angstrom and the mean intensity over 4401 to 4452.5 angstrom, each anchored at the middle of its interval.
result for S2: 0.04 mag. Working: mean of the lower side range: 12.1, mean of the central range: 11.6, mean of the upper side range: 11.9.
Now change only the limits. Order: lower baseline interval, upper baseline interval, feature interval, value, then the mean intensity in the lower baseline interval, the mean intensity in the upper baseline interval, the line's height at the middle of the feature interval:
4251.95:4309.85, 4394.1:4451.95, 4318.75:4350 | 0.12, 11.8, 11.9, 11.8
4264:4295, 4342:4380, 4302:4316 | 0.14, 12.1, 11.3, 11.8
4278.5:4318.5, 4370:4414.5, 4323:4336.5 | 0.10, 11.3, 11.6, 11.4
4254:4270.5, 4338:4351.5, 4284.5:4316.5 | 0.04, 12.3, 10.8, 11.6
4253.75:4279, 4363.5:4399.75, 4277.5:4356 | 0.09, 12.3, 11.7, 12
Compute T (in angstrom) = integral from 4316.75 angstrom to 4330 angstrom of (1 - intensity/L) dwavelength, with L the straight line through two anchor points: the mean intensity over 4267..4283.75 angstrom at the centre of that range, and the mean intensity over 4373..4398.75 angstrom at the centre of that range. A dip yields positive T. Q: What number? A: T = 1.1 angstrom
